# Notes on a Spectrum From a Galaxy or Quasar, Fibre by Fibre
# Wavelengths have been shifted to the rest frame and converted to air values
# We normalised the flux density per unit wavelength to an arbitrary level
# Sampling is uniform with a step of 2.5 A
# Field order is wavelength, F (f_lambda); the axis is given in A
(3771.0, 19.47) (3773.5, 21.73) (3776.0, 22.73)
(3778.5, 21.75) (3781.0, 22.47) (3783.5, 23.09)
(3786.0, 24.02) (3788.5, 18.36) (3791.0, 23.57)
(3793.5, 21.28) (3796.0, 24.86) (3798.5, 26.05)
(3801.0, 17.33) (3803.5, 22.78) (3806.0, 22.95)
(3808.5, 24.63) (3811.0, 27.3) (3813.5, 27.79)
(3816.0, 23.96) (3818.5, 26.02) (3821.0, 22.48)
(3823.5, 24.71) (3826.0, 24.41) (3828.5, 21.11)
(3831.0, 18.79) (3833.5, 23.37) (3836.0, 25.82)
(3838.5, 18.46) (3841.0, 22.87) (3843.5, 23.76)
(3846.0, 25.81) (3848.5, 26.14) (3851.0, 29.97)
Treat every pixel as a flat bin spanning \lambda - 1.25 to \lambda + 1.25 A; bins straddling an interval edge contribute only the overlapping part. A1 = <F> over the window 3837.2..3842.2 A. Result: 20.7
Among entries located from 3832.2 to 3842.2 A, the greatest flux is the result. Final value 25.82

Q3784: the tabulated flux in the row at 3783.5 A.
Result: 23.09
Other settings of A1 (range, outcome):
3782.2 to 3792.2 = 22.3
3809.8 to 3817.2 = 26.4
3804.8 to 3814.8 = 25.7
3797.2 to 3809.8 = 22.8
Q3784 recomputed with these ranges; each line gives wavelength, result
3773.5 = 21.73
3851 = 29.97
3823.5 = 24.71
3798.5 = 26.05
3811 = 27.3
